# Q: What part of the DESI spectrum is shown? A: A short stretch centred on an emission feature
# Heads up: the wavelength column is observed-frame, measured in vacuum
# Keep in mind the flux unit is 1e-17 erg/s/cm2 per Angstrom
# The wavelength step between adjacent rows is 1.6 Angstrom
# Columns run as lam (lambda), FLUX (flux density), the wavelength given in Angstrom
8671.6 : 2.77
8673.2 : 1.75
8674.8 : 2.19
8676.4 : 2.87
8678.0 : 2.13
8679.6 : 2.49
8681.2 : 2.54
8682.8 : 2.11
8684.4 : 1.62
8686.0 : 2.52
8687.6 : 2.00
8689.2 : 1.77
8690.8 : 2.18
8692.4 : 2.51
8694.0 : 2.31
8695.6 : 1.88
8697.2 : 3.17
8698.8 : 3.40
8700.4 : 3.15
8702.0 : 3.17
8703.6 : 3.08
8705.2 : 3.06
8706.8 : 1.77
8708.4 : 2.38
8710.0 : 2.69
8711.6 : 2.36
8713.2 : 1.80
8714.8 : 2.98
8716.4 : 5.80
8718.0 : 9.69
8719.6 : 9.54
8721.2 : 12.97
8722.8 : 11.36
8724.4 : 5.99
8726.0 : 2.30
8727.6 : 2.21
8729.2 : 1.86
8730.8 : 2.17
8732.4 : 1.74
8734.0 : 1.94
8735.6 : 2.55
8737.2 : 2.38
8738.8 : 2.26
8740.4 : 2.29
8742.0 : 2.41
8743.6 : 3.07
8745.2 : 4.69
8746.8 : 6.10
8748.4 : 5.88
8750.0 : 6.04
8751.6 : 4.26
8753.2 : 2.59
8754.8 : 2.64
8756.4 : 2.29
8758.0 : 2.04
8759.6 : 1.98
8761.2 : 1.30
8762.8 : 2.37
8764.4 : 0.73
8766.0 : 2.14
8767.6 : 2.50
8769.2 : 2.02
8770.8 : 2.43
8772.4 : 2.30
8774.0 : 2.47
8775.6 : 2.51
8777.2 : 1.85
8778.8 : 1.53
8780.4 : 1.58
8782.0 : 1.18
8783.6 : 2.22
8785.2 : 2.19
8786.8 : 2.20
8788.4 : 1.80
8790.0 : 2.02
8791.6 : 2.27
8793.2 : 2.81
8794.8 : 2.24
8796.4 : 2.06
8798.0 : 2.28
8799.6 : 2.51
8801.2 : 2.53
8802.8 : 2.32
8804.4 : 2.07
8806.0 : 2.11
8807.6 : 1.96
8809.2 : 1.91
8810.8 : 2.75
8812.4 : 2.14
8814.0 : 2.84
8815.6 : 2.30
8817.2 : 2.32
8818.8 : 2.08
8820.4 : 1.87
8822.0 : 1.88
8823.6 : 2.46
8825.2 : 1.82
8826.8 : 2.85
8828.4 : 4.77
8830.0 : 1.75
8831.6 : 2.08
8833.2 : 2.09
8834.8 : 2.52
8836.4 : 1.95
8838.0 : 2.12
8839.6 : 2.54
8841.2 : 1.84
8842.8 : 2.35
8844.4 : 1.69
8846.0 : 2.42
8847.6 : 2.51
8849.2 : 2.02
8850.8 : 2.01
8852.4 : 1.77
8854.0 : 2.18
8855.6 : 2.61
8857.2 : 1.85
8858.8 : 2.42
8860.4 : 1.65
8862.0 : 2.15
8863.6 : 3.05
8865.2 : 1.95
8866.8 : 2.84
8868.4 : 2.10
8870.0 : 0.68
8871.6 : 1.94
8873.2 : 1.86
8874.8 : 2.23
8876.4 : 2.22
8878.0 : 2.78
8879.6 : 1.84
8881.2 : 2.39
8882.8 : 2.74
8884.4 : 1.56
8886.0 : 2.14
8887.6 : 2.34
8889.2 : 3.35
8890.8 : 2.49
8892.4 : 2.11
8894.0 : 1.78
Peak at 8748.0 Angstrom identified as [N II]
